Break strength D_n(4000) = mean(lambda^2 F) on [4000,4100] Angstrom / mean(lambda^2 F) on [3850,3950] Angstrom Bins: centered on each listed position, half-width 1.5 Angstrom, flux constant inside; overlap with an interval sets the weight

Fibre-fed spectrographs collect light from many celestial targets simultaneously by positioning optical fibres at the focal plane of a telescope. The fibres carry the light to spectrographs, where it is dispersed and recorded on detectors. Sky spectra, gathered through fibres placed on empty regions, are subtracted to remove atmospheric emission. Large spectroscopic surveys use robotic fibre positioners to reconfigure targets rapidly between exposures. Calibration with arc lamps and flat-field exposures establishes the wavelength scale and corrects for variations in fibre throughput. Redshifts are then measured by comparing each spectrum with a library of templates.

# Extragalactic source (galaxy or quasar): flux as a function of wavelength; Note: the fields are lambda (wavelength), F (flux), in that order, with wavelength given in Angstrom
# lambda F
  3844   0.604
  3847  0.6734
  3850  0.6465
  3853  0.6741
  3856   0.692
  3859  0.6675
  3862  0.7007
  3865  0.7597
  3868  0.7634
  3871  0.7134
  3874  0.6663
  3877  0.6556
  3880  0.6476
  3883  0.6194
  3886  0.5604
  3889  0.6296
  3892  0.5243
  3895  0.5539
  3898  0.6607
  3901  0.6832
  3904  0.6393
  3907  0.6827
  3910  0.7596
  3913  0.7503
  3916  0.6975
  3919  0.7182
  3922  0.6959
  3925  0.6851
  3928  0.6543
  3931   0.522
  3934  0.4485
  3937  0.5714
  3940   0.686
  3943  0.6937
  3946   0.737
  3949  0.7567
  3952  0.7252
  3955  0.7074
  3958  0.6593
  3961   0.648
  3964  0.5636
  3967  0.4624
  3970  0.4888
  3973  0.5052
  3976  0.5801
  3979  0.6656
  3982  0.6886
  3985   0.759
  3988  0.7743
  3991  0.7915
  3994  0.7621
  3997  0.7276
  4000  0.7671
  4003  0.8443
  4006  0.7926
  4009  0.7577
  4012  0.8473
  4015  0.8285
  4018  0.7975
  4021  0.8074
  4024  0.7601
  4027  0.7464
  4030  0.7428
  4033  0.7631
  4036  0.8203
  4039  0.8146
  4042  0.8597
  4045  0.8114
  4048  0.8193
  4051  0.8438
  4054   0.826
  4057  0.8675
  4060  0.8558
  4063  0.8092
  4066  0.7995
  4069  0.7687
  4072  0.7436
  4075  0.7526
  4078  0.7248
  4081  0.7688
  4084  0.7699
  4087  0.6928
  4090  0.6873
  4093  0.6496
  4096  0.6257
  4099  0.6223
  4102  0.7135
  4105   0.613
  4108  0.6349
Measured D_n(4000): 1.27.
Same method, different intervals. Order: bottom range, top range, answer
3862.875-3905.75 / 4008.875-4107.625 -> 1.29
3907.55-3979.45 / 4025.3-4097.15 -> 1.28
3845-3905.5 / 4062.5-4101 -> 1.22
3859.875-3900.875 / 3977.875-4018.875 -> 1.26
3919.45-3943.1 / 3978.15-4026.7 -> 1.30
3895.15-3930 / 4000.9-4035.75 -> 1.22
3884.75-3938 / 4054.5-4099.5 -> 1.27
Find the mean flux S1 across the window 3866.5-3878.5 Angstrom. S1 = 0.7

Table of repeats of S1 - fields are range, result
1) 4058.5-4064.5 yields 0.833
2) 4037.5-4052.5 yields 0.83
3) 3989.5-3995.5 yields 0.777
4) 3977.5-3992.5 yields 0.736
